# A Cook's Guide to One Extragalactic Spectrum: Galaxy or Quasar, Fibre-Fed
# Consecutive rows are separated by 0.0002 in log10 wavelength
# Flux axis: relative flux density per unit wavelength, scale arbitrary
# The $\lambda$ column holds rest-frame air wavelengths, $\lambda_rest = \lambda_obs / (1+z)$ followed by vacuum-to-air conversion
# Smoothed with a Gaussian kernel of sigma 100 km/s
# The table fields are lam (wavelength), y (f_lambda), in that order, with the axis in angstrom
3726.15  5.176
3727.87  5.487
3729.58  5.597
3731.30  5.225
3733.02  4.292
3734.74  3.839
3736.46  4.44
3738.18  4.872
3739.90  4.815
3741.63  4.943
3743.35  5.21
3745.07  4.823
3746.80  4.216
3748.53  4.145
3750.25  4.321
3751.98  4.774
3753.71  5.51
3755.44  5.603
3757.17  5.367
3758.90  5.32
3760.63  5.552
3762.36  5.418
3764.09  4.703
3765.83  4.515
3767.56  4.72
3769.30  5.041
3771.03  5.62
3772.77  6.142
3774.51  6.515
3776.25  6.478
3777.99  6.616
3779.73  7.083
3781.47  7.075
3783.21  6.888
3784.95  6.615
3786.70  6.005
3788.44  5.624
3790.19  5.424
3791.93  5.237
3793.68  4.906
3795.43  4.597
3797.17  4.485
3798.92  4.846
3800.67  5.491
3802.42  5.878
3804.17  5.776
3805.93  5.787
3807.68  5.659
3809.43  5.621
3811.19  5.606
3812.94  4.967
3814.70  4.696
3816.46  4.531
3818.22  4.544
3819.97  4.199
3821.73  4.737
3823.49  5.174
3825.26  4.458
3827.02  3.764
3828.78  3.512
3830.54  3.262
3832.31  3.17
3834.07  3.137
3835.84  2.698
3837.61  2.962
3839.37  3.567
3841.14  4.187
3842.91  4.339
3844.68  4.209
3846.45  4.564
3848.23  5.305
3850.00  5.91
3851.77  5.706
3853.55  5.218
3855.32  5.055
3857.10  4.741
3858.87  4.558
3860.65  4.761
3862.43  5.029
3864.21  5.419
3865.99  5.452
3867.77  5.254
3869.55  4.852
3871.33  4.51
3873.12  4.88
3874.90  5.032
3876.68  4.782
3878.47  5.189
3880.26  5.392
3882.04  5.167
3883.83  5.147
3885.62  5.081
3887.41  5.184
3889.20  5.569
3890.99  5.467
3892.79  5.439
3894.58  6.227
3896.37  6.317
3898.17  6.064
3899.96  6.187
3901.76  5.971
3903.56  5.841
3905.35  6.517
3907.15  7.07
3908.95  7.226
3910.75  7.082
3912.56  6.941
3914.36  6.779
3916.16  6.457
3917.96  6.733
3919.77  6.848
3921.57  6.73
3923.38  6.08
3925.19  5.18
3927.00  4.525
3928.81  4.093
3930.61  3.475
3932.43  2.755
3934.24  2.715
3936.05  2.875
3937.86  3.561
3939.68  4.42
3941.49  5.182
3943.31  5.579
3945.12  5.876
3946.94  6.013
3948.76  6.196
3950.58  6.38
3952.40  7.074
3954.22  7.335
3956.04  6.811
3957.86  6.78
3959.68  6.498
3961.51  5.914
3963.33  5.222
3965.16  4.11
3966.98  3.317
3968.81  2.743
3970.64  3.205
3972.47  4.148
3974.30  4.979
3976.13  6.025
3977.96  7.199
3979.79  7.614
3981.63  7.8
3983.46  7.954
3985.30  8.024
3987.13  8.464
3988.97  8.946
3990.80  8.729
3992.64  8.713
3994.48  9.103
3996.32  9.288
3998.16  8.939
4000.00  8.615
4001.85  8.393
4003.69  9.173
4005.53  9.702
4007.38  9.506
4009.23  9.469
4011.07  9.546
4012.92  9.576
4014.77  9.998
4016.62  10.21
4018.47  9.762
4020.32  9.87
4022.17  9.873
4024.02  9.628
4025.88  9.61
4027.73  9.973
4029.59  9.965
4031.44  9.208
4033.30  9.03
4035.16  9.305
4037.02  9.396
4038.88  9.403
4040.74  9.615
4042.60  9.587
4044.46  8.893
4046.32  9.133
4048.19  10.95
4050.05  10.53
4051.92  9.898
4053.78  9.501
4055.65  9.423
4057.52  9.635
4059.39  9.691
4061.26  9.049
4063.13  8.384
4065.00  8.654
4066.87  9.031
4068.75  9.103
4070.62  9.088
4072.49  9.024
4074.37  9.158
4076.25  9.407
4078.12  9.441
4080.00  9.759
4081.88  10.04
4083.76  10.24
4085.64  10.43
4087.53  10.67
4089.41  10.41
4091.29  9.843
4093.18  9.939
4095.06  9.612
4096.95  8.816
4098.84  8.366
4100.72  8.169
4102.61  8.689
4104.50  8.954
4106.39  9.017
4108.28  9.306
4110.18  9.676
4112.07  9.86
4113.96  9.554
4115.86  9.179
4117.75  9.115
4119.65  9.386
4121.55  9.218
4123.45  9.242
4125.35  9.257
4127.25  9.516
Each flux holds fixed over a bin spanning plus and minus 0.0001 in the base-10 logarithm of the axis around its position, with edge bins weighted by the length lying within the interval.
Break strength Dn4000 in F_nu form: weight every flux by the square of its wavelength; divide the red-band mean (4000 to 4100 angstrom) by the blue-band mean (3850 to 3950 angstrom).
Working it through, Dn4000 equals 1.9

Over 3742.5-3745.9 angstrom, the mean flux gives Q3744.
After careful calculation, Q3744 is 5.02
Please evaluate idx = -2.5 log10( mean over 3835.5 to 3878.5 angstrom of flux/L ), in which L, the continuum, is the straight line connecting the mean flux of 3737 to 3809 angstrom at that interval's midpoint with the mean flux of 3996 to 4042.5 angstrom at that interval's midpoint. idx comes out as 0.394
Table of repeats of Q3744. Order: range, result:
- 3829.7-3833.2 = 3.21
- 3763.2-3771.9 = 4.92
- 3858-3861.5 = 4.66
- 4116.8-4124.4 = 9.24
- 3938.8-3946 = 5.27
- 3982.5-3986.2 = 7.98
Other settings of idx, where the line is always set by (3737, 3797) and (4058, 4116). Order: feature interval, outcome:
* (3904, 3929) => 0.14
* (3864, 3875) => 0.31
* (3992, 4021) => -0.12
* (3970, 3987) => 0.24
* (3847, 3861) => 0.25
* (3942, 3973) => 0.37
